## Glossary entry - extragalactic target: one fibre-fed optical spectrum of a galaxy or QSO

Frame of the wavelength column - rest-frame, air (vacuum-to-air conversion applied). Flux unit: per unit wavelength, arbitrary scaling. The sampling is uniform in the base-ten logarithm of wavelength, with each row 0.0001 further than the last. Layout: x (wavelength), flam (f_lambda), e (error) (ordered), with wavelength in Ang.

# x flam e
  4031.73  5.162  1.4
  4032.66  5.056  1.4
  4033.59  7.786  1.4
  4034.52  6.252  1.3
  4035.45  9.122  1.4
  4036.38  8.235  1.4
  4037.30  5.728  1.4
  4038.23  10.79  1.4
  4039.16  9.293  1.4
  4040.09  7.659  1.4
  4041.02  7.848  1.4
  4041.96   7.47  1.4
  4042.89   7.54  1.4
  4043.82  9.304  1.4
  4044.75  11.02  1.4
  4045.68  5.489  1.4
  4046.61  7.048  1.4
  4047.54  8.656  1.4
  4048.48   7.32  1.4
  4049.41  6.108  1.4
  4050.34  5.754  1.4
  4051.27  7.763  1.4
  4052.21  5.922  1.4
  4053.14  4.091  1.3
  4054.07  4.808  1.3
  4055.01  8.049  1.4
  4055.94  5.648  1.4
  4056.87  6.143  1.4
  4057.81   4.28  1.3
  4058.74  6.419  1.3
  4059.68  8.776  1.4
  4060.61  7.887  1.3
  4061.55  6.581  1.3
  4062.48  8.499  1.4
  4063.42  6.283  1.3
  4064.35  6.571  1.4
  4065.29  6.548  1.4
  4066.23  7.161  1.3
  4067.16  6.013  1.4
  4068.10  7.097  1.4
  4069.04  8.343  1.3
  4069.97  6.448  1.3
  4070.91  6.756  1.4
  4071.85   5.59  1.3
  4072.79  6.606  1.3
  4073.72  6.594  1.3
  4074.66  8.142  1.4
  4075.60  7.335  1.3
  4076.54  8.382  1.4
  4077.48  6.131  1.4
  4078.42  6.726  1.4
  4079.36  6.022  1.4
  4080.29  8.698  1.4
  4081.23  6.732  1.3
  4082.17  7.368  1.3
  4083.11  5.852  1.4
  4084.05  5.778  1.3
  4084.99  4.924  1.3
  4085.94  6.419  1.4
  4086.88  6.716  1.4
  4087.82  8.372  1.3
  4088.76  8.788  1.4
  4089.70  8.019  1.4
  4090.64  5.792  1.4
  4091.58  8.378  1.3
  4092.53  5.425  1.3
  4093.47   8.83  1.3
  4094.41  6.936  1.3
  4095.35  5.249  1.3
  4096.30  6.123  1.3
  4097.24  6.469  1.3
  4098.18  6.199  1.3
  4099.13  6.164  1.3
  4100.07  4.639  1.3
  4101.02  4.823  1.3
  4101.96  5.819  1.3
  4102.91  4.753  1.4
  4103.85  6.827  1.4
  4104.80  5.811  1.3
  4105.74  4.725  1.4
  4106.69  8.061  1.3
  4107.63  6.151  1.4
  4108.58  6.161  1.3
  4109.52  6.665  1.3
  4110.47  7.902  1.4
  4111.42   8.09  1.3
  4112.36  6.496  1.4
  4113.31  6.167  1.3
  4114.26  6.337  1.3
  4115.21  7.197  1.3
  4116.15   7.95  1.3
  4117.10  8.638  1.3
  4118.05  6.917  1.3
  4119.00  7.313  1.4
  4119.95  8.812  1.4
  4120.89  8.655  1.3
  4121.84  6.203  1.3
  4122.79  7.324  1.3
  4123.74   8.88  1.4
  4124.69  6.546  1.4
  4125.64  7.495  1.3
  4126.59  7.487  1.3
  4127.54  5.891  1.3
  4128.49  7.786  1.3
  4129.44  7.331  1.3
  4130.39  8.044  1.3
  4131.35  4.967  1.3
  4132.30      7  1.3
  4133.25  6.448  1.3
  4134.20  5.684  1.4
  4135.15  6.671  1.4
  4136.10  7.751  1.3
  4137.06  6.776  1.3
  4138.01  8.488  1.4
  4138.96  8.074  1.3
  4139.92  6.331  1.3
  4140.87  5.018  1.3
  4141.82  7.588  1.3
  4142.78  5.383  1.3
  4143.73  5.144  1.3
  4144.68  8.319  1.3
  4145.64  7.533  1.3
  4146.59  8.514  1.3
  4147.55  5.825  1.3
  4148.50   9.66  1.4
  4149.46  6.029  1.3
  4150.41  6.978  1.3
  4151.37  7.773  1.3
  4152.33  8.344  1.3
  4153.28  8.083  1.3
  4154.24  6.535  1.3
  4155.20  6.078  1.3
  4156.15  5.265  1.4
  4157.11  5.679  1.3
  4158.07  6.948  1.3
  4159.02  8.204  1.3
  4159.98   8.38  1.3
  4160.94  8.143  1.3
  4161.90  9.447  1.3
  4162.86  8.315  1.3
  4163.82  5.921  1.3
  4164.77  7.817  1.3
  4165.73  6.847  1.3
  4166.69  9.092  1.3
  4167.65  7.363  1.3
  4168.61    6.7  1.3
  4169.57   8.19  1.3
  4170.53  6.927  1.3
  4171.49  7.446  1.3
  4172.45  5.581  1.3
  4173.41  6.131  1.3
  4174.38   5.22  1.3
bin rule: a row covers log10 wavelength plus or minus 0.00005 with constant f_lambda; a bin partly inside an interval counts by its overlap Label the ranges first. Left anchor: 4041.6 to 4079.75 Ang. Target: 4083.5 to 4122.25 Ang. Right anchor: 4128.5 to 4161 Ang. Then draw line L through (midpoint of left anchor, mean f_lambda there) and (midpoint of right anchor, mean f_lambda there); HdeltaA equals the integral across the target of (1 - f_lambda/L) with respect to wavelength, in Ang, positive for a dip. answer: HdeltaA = 1.4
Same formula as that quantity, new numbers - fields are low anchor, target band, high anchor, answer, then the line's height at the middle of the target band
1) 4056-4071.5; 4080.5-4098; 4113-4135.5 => 0.4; 6.97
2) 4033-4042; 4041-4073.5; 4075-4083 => 3.0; 7.59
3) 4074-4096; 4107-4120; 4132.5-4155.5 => -0.3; 7.02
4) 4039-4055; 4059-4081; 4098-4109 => -1.4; 6.65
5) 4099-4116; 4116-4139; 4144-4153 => -1.2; 6.94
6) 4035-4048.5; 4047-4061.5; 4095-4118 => 2.5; 7.85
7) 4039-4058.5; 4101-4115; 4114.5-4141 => 1.5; 7.16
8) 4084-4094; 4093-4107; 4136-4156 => 2.0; 7.09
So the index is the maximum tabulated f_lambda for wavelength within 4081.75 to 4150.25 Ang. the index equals 9.66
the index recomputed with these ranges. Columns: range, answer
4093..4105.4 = 8.83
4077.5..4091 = 8.788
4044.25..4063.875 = 11.02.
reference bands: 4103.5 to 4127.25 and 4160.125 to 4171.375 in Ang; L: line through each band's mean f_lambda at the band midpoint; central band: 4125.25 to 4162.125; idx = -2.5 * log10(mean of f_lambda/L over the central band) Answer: 0.06 mag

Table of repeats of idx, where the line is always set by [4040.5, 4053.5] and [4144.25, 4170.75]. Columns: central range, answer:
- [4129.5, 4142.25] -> 0.09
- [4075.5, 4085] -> 0.08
